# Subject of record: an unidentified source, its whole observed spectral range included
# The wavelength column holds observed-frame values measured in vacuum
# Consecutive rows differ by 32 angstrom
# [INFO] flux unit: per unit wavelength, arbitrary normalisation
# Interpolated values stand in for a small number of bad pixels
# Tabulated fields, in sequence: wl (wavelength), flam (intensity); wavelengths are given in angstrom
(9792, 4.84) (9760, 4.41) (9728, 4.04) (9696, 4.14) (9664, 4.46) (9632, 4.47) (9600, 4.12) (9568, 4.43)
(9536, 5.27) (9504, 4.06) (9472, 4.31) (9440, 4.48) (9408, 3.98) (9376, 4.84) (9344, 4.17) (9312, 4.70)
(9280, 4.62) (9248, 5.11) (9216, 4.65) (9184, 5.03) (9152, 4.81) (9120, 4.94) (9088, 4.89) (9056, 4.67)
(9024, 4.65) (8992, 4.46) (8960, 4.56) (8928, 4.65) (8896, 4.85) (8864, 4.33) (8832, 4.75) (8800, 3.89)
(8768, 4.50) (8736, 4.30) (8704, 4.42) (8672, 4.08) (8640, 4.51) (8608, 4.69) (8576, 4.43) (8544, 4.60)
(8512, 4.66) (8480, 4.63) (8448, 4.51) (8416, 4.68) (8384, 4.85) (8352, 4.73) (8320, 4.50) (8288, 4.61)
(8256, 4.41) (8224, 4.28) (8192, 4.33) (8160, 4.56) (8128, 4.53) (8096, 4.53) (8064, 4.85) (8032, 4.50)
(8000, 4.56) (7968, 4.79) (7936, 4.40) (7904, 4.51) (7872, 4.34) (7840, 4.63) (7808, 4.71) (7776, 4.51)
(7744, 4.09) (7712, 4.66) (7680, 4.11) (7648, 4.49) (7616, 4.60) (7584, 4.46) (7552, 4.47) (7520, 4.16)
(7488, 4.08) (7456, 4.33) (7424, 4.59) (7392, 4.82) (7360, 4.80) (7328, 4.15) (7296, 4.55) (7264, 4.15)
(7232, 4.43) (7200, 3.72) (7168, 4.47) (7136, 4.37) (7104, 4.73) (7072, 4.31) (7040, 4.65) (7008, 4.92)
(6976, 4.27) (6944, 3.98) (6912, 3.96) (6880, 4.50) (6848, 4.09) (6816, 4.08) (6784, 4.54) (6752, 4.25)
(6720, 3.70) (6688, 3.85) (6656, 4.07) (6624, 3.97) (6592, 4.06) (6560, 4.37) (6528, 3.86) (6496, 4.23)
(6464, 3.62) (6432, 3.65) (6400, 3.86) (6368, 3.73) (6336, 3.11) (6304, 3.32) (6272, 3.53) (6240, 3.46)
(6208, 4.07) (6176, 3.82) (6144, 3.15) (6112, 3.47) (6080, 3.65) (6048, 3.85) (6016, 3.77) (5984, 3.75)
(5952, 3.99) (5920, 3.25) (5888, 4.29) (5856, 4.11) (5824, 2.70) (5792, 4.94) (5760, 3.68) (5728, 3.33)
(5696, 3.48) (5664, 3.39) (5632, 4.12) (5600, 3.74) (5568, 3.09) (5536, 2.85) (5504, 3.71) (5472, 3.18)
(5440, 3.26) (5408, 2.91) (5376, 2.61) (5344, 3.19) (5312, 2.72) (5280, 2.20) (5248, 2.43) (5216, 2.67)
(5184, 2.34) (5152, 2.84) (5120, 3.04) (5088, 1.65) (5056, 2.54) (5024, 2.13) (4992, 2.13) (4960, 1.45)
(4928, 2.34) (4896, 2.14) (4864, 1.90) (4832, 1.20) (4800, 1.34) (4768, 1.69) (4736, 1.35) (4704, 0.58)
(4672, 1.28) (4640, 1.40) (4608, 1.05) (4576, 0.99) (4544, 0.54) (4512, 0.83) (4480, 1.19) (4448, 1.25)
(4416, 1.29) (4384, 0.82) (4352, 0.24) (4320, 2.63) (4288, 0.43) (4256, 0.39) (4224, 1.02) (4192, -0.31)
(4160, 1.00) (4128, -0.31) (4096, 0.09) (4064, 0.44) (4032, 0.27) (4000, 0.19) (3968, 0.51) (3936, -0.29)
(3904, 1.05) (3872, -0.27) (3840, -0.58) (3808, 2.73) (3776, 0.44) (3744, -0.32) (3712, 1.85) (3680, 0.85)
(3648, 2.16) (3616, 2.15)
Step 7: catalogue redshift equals 0.22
